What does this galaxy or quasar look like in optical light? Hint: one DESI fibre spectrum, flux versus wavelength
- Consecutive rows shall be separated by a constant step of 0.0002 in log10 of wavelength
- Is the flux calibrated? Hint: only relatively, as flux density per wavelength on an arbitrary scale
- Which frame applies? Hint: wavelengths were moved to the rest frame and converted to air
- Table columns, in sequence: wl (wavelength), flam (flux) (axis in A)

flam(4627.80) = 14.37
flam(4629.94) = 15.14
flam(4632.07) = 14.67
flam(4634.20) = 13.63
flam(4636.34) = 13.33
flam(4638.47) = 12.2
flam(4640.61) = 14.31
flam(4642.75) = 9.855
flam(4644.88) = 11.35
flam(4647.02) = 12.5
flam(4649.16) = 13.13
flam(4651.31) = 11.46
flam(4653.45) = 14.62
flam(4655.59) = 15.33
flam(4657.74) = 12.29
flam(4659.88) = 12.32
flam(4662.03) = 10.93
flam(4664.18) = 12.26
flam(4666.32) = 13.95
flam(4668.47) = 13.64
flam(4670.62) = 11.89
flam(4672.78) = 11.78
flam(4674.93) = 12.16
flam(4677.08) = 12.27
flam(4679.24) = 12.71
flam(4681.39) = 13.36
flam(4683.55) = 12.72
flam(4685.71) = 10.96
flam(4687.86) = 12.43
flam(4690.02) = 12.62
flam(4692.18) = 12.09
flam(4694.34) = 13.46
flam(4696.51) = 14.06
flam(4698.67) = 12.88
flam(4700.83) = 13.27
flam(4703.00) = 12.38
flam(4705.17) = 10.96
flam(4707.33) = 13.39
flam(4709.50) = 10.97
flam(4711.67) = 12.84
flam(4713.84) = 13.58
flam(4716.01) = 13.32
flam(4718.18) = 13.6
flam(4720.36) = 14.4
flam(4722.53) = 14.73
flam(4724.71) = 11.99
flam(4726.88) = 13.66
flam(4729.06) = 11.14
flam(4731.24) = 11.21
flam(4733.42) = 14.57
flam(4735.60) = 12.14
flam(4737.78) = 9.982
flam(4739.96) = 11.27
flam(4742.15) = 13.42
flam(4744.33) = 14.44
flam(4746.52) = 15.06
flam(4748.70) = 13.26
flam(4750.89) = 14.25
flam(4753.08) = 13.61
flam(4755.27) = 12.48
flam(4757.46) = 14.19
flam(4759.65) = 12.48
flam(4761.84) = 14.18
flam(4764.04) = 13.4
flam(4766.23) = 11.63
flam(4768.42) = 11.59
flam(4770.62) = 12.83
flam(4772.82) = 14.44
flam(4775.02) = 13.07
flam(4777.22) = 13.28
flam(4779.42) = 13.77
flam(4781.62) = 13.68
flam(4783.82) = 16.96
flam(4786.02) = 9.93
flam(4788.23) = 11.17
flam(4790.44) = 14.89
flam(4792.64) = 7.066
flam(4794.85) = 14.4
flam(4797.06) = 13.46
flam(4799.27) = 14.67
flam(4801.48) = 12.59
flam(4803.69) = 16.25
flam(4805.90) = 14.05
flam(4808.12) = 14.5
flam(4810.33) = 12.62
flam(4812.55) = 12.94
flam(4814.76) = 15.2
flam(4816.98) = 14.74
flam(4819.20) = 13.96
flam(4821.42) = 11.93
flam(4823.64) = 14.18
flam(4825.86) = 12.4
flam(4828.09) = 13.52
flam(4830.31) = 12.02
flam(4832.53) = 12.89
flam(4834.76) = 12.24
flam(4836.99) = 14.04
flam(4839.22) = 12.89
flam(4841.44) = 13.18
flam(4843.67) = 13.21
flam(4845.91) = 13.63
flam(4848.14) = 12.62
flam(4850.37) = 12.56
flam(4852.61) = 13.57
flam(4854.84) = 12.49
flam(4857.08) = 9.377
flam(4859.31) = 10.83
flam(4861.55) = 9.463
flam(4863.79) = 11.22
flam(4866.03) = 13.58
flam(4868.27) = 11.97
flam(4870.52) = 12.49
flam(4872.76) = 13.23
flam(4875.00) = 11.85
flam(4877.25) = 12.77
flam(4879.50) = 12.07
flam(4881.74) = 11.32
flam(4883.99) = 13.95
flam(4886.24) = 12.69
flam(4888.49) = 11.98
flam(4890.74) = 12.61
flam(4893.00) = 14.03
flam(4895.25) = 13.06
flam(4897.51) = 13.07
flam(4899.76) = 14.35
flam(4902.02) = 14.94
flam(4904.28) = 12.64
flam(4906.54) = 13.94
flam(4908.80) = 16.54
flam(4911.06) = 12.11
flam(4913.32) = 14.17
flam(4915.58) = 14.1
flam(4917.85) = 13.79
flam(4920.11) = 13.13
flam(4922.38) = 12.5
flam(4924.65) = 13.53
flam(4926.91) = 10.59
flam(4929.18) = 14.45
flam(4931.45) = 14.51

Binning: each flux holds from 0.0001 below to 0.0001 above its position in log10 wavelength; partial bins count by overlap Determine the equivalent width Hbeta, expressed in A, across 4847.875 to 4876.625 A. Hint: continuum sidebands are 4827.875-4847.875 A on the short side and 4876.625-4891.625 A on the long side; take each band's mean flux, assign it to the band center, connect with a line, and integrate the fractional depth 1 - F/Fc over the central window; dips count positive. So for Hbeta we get 1.8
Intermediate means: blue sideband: 13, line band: 11.9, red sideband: 12.5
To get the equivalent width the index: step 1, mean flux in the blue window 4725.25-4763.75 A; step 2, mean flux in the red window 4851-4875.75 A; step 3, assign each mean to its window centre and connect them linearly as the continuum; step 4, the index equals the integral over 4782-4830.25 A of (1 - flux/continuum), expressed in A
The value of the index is -3.8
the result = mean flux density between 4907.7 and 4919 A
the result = 14.1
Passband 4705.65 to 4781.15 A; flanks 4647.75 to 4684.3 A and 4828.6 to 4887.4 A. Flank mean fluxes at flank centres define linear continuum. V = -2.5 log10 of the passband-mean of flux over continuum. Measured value -0.04 mag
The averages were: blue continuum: 12.7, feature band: 13.1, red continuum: 12.4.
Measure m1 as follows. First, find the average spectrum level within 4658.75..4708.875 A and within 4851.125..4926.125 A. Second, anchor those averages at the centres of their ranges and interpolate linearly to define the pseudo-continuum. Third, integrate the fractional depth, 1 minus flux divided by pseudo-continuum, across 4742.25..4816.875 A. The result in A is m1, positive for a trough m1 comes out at -4.5 A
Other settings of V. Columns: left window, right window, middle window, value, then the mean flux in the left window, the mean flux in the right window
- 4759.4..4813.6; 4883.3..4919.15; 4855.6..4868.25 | 0.22 mag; 13.2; 13.6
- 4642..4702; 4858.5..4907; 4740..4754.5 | -0.10 mag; 12.6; 12.6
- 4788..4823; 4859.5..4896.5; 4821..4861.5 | 0.03 mag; 13.5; 12.4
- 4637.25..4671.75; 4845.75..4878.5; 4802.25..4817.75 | -0.17 mag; 12.6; 12.1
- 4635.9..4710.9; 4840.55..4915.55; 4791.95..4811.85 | -0.06 mag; 12.6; 12.8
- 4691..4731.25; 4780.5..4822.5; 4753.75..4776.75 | 0.01 mag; 12.9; 13.4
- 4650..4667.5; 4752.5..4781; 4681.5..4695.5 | 0.04 mag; 12.9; 13.2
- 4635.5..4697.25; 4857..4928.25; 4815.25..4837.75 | -0.04 mag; 12.6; 12.8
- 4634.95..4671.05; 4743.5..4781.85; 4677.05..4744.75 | 0.03 mag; 12.7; 13.4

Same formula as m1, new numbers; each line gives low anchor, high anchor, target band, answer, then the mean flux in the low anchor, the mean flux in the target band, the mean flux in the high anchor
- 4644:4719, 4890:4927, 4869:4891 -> 1.59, 12.7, 12.5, 13.6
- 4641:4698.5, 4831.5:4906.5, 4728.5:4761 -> -0.88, 12.6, 12.9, 12.6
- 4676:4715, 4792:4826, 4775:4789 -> 0.16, 12.6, 13.2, 13.6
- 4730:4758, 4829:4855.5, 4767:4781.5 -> -0.17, 13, 13.2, 13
